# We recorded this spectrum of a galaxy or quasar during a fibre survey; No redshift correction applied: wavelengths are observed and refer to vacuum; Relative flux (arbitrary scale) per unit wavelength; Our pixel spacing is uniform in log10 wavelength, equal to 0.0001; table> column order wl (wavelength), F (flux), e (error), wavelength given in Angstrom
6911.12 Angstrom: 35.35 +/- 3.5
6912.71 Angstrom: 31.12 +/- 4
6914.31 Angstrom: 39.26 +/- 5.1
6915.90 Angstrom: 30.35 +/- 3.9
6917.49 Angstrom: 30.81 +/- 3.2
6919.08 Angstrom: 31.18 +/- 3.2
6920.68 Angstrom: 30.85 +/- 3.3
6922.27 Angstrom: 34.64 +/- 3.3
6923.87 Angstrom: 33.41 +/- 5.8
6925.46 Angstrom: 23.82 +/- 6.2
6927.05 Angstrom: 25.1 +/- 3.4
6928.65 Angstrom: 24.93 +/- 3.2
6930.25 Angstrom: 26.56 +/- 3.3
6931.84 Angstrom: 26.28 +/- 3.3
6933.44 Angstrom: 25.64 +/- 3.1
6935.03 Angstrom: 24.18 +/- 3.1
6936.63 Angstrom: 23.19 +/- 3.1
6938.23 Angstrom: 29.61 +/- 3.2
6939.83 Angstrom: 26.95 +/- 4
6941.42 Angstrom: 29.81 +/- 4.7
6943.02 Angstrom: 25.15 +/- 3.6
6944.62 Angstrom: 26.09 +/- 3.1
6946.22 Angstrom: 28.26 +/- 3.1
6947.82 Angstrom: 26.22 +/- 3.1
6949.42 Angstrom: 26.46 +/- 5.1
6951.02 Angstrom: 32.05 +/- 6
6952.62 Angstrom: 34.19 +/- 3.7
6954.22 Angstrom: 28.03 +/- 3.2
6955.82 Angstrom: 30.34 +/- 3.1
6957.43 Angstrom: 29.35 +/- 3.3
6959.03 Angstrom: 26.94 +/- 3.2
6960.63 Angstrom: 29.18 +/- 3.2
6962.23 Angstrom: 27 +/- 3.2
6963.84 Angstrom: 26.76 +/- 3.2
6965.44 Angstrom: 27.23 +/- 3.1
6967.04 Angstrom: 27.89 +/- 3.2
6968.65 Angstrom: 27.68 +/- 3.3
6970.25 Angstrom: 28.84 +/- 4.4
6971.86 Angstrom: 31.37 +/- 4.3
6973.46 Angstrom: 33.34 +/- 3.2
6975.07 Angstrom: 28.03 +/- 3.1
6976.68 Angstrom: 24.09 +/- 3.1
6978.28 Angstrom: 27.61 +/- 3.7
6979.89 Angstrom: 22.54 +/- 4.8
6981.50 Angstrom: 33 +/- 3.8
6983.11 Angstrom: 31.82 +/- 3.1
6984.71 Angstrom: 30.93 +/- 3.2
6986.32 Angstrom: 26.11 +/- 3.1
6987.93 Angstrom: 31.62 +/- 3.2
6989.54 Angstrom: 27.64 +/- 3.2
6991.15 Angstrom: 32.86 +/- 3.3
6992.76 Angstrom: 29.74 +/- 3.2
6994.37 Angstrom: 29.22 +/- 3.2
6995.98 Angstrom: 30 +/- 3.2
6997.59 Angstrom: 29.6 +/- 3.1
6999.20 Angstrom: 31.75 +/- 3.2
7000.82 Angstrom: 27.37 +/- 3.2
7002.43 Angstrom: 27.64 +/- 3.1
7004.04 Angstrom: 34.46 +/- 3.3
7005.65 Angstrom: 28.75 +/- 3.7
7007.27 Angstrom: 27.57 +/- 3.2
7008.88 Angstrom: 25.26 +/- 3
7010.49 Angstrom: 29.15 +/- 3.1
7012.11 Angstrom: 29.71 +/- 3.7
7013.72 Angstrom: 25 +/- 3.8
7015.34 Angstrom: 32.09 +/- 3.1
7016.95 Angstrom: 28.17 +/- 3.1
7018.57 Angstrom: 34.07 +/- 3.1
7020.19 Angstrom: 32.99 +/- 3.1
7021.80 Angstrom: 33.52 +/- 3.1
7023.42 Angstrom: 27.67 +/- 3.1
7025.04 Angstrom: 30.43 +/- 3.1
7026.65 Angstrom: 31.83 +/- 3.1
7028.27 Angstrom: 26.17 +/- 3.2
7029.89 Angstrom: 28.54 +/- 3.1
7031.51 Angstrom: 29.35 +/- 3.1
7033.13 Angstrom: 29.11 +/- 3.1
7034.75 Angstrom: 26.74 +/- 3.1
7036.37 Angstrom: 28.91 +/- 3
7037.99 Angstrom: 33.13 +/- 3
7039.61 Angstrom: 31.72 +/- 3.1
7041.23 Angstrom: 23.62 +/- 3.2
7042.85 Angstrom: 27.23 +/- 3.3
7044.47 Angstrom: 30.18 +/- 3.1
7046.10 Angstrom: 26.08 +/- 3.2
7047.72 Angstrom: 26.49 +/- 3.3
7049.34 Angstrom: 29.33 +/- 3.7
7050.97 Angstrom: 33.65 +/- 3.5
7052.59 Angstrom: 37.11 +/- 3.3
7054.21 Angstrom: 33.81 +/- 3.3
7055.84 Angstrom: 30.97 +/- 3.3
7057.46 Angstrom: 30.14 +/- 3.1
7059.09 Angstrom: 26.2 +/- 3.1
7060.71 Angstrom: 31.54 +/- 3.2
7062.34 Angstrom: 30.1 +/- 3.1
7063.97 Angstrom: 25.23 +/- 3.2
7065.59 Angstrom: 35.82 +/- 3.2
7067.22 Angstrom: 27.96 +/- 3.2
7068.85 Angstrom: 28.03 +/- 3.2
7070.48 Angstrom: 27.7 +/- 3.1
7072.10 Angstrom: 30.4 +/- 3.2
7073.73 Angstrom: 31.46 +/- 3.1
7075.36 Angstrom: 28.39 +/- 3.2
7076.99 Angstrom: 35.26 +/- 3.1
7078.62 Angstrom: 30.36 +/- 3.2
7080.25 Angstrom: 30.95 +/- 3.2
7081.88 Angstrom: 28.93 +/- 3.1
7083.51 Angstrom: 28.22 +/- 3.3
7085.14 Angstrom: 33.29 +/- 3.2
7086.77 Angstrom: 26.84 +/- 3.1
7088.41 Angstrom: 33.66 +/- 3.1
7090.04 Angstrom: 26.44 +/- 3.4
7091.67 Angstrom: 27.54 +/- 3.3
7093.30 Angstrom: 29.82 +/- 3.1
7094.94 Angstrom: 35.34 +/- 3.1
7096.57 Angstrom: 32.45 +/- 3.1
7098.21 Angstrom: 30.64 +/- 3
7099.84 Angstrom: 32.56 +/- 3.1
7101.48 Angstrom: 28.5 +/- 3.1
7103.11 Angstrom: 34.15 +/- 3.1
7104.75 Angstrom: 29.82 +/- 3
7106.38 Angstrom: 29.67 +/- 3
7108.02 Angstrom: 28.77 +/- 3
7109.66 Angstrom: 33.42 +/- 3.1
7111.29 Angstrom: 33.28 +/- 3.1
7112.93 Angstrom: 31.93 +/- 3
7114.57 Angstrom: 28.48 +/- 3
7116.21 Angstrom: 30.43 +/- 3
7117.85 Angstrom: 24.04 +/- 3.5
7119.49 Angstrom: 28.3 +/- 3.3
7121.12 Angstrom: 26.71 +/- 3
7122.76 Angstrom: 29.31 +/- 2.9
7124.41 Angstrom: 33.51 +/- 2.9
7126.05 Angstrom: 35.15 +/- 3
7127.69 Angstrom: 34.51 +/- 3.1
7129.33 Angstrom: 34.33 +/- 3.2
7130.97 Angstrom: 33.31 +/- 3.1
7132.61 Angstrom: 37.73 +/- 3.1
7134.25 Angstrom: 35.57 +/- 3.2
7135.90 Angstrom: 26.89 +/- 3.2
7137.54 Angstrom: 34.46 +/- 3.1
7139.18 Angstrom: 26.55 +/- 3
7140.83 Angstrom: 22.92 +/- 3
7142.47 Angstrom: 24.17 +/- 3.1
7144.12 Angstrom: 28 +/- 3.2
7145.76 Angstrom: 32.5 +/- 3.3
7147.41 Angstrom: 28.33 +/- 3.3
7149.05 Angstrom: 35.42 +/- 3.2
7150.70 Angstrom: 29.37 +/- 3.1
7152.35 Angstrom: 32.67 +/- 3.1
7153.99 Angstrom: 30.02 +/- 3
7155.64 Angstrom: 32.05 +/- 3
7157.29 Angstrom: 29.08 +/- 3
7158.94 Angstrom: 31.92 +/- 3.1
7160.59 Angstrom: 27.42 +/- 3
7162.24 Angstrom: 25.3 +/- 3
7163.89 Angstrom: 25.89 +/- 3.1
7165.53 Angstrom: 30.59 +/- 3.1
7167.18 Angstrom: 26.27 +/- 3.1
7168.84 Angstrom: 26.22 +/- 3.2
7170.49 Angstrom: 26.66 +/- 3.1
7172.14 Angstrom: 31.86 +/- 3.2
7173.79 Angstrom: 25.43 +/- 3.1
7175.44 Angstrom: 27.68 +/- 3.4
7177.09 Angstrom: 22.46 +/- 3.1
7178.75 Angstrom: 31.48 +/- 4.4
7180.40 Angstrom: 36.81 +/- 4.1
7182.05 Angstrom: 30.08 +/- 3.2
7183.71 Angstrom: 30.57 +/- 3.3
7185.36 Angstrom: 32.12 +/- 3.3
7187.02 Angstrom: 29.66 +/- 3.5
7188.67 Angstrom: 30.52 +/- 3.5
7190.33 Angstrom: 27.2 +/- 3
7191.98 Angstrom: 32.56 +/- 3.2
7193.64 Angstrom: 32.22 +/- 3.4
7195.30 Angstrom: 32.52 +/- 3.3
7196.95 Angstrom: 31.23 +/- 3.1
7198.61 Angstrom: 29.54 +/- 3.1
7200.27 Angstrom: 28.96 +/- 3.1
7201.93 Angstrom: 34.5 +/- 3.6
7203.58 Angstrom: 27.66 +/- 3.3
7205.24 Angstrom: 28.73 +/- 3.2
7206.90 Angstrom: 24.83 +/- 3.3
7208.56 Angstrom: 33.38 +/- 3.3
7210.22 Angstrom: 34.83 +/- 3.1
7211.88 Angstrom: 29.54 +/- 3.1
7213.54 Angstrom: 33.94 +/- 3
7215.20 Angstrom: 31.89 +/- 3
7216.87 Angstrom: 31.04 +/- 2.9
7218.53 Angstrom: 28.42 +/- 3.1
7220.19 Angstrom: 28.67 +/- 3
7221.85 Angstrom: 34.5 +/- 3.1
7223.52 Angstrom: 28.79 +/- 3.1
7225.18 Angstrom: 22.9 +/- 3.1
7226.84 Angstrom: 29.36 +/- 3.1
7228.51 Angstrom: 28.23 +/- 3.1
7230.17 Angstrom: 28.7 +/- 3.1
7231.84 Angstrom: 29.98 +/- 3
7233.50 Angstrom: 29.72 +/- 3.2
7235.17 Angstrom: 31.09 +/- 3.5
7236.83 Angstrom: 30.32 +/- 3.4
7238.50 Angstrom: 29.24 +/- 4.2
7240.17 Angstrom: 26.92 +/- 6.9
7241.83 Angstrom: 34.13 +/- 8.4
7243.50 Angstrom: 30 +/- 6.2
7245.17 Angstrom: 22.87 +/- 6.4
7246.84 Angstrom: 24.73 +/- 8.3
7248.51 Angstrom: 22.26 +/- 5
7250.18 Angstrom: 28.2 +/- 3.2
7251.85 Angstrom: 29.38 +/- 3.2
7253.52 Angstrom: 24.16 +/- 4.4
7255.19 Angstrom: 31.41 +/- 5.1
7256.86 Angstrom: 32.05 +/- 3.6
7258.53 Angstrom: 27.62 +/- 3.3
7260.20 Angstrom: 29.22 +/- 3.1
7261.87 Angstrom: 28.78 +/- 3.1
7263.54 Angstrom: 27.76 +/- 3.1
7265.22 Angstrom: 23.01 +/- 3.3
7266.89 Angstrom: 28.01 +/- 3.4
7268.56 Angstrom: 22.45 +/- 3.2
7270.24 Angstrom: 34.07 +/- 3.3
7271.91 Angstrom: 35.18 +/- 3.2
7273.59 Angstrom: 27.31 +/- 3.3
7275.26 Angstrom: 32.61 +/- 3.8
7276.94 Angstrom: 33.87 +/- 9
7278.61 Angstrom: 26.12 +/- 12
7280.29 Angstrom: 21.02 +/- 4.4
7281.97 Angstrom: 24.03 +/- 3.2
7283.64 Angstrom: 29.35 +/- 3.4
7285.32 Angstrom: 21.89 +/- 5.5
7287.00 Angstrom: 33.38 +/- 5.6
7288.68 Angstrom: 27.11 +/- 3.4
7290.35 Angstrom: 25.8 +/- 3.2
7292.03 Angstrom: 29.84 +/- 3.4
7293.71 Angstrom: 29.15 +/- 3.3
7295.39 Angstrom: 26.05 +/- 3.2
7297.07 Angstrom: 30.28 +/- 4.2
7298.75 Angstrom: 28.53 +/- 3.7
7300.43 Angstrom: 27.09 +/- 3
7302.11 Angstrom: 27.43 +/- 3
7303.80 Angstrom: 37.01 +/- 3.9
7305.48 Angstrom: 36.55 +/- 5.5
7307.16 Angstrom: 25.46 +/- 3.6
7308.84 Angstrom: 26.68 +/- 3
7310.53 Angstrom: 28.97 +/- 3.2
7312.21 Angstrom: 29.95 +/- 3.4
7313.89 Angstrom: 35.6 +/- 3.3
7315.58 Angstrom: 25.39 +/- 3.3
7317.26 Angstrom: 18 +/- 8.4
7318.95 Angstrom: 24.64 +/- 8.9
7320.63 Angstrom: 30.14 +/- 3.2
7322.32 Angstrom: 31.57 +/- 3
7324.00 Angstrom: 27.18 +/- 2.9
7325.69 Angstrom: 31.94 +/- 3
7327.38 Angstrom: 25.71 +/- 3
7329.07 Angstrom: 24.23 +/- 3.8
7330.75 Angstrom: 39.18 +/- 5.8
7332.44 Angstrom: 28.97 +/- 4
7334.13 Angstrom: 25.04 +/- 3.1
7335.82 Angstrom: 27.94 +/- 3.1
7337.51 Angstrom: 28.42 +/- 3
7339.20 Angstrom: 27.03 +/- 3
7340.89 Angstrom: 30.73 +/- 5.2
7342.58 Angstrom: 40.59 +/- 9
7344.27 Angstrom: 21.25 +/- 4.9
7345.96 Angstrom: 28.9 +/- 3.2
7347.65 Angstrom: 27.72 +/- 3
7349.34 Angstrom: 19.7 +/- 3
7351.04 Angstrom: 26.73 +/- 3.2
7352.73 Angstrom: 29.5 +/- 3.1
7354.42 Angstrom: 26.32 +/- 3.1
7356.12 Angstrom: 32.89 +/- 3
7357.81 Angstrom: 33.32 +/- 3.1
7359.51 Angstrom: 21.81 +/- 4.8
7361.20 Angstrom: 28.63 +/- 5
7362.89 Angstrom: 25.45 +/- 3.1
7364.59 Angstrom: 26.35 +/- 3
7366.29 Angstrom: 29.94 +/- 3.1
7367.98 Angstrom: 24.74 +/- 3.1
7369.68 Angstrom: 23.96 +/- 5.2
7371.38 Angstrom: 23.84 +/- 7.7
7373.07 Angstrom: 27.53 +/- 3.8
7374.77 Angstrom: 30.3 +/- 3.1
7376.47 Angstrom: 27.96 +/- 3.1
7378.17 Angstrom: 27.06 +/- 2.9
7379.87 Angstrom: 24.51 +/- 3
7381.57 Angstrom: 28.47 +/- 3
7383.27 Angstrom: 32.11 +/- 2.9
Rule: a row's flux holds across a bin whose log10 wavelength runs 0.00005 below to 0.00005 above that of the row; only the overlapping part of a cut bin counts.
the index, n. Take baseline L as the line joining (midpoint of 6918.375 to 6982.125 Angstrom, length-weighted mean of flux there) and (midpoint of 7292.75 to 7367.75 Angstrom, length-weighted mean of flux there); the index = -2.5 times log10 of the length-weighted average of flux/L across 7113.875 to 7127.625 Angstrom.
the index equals -0.06 mag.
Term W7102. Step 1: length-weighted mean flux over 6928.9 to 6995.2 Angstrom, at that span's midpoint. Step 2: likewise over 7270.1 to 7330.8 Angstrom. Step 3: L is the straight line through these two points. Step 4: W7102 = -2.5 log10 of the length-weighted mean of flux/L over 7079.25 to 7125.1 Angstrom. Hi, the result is -0.067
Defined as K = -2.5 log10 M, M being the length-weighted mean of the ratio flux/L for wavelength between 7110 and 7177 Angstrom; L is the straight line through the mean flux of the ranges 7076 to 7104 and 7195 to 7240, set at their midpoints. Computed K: 0.03 mag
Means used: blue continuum 30.9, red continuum 30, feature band 29.8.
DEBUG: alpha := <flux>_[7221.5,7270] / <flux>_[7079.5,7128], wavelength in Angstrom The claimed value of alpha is 0.92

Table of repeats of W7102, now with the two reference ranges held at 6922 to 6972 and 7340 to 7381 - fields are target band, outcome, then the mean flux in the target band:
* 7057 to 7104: -0.10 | 30.3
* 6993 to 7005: -0.08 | 30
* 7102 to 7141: -0.13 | 31.1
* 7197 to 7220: -0.11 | 30.5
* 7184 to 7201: -0.11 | 30.7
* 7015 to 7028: -0.12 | 31.1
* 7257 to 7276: -0.05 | 28.8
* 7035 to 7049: -0.03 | 28.4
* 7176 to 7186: -0.11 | 30.5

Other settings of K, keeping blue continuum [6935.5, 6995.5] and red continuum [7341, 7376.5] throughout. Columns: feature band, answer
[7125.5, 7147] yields -0.11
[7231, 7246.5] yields -0.05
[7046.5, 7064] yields -0.08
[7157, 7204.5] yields -0.06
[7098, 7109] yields -0.09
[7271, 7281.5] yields -0.05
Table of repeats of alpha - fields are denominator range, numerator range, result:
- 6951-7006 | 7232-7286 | 0.96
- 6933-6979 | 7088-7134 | 1.12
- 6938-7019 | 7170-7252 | 1.02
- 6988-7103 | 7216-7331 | 0.95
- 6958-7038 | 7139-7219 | 1.02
